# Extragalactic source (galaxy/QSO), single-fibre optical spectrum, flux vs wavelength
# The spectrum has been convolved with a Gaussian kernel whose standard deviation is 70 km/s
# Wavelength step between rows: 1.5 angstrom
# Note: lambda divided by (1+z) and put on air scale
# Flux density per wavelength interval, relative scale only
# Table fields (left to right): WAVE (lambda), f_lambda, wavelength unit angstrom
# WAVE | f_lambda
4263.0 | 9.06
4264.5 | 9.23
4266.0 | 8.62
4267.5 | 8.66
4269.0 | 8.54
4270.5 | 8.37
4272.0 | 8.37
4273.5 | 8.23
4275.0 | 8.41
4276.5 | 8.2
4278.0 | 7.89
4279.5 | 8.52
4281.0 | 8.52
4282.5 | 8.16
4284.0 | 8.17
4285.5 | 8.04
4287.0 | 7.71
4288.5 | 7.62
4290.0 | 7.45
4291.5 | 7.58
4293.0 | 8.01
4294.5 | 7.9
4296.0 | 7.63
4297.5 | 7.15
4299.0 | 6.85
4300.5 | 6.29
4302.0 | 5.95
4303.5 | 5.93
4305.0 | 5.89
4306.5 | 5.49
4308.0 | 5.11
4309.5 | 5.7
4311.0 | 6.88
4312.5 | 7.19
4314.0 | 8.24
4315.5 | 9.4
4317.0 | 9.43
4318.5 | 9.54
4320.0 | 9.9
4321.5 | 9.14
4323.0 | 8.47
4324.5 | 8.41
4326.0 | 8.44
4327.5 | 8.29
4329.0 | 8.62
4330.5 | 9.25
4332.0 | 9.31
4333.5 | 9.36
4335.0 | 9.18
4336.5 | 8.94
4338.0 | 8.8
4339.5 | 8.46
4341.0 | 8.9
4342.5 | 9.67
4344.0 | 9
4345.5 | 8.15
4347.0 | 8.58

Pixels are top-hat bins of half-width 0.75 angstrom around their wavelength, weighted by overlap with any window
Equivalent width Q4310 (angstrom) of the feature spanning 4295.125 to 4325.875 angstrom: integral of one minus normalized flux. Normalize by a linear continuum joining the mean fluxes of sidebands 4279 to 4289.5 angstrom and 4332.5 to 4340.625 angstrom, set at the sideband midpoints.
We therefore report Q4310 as 3.9 angstrom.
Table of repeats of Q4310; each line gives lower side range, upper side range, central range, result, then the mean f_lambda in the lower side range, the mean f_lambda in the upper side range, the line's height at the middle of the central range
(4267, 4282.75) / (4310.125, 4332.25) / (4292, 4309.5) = 4.1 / 8.35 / 8.67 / 8.53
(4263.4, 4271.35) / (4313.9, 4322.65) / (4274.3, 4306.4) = 5.3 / 8.7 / 9.32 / 8.98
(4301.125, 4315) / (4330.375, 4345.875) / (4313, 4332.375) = -3.4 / 6.32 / 9.01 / 7.63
